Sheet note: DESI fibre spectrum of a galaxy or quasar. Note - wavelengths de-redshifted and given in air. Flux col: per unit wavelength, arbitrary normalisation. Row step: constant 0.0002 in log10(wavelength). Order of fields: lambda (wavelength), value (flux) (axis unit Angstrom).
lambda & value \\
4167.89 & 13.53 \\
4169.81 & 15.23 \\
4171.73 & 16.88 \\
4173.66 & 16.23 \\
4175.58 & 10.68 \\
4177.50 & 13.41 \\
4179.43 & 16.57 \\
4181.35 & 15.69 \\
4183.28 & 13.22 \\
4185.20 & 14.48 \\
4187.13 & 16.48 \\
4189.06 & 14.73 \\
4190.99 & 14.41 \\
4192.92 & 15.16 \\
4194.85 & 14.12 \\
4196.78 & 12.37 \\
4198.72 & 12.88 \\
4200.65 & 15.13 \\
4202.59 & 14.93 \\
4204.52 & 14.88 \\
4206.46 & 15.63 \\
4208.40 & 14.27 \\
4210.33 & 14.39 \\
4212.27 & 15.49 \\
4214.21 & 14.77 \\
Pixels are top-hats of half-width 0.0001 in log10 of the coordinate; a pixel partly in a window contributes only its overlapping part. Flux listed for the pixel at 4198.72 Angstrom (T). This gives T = 12.88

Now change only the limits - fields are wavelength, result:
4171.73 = 16.88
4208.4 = 14.27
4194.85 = 14.12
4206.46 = 15.63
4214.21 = 14.77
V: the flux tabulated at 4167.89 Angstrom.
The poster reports 13.53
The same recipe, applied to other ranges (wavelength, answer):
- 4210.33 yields 14.39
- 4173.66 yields 16.23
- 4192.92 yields 15.16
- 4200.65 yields 15.13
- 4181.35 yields 15.69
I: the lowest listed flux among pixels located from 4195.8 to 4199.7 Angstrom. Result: 12.37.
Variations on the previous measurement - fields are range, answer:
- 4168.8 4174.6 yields 15.23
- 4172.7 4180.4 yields 10.68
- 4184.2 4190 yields 14.48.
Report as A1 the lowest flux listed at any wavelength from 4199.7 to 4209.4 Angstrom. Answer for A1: 14.27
